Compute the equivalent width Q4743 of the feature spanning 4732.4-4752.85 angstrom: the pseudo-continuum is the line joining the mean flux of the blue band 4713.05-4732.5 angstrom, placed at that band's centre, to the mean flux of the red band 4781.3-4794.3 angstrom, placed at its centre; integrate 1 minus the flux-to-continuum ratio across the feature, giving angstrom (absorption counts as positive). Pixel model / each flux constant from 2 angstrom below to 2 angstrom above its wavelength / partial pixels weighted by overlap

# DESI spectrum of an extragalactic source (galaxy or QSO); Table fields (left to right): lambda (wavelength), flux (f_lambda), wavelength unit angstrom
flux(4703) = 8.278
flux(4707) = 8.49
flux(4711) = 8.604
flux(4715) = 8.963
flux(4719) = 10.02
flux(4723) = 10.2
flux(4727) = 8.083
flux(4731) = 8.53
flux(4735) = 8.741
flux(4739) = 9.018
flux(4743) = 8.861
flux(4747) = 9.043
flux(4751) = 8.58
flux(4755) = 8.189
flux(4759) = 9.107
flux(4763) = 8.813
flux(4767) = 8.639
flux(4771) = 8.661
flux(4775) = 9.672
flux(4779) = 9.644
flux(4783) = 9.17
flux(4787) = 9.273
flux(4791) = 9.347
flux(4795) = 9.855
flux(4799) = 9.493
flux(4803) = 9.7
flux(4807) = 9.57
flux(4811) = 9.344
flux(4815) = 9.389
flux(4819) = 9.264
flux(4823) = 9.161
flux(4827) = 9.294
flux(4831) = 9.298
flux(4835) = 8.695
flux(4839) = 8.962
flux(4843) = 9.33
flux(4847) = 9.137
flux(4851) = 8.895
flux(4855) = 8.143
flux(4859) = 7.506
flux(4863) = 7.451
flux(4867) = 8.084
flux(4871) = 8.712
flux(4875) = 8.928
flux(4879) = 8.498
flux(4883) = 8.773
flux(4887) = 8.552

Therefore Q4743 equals 0.84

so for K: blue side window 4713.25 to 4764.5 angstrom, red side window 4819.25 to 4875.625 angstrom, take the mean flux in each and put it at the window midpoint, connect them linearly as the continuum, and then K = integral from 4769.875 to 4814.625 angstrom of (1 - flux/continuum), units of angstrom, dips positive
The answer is -3.2 angstrom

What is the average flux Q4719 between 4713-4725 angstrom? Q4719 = 9.73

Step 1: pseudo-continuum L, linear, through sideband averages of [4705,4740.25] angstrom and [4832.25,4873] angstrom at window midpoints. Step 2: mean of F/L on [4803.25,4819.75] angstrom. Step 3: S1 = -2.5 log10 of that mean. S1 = -0.09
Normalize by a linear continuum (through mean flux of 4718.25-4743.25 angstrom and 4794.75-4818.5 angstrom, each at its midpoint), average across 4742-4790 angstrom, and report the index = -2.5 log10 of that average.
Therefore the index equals 0.03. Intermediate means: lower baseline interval 9.03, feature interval 8.98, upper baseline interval 9.52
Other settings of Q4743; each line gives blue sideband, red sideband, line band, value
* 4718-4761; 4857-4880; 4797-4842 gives -4.4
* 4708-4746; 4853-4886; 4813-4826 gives -1.1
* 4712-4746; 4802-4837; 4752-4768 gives 0.8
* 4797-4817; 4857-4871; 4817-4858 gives -1.8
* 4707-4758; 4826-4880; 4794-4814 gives -1.9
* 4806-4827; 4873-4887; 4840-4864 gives 1.4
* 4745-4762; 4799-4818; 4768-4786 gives -0.4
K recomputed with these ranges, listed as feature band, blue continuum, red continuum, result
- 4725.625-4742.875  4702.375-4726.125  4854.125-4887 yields 0.7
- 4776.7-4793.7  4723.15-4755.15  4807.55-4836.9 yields -0.7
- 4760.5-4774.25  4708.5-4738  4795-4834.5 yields 0.6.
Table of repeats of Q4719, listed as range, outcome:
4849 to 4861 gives 8.18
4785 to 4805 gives 9.53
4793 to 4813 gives 9.59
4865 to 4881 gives 8.56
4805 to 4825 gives 9.35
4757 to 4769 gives 8.85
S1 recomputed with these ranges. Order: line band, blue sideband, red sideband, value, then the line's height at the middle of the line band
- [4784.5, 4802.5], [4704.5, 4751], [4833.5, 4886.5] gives -0.09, 8.74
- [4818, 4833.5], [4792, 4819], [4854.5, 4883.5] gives -0.01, 9.12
